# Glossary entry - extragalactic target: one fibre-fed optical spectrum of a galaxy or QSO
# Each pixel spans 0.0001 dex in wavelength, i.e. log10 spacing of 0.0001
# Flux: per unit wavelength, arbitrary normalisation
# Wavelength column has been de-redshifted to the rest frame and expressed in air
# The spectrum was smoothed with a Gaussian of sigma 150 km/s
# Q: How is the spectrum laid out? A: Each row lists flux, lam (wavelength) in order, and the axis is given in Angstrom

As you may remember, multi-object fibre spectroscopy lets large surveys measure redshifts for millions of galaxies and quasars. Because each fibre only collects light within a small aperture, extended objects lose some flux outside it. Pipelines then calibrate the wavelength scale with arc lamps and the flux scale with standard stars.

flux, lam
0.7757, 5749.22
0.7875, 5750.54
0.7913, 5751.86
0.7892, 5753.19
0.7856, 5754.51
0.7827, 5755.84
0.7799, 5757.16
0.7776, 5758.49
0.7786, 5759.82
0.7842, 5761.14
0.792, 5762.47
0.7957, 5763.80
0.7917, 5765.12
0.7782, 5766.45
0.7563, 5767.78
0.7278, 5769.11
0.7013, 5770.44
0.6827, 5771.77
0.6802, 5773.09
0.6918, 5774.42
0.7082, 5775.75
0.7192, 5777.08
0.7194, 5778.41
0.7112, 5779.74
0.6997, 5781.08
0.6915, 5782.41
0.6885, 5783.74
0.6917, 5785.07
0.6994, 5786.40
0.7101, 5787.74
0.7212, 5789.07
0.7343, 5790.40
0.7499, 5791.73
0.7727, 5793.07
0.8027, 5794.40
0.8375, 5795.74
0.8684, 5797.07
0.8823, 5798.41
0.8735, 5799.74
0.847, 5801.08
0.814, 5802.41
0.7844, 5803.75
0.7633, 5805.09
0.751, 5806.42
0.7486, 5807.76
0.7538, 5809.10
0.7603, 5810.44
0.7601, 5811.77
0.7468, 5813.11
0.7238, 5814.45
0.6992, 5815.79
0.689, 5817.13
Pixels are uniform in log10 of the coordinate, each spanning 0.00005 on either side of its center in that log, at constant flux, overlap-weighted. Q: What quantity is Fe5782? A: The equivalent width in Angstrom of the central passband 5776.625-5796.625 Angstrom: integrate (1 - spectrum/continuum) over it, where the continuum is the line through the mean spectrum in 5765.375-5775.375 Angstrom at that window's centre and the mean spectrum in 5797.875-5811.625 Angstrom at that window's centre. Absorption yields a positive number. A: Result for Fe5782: 0.65 Angstrom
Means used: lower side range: 0.72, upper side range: 0.796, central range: 0.732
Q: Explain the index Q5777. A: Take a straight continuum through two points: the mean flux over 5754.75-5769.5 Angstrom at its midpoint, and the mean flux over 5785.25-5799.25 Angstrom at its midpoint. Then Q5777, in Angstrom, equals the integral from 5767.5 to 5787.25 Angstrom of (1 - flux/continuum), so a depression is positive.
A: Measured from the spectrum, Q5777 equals 1.86 Angstrom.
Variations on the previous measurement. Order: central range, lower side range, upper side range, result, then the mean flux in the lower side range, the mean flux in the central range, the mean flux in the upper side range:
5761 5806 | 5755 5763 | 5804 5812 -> 0.9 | 0.782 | 0.755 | 0.758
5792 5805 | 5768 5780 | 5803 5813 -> -1.4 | 0.707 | 0.825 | 0.76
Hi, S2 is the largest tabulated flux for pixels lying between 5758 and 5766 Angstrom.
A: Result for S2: 0.7957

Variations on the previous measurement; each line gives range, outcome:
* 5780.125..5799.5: 0.8823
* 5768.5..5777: 0.7278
